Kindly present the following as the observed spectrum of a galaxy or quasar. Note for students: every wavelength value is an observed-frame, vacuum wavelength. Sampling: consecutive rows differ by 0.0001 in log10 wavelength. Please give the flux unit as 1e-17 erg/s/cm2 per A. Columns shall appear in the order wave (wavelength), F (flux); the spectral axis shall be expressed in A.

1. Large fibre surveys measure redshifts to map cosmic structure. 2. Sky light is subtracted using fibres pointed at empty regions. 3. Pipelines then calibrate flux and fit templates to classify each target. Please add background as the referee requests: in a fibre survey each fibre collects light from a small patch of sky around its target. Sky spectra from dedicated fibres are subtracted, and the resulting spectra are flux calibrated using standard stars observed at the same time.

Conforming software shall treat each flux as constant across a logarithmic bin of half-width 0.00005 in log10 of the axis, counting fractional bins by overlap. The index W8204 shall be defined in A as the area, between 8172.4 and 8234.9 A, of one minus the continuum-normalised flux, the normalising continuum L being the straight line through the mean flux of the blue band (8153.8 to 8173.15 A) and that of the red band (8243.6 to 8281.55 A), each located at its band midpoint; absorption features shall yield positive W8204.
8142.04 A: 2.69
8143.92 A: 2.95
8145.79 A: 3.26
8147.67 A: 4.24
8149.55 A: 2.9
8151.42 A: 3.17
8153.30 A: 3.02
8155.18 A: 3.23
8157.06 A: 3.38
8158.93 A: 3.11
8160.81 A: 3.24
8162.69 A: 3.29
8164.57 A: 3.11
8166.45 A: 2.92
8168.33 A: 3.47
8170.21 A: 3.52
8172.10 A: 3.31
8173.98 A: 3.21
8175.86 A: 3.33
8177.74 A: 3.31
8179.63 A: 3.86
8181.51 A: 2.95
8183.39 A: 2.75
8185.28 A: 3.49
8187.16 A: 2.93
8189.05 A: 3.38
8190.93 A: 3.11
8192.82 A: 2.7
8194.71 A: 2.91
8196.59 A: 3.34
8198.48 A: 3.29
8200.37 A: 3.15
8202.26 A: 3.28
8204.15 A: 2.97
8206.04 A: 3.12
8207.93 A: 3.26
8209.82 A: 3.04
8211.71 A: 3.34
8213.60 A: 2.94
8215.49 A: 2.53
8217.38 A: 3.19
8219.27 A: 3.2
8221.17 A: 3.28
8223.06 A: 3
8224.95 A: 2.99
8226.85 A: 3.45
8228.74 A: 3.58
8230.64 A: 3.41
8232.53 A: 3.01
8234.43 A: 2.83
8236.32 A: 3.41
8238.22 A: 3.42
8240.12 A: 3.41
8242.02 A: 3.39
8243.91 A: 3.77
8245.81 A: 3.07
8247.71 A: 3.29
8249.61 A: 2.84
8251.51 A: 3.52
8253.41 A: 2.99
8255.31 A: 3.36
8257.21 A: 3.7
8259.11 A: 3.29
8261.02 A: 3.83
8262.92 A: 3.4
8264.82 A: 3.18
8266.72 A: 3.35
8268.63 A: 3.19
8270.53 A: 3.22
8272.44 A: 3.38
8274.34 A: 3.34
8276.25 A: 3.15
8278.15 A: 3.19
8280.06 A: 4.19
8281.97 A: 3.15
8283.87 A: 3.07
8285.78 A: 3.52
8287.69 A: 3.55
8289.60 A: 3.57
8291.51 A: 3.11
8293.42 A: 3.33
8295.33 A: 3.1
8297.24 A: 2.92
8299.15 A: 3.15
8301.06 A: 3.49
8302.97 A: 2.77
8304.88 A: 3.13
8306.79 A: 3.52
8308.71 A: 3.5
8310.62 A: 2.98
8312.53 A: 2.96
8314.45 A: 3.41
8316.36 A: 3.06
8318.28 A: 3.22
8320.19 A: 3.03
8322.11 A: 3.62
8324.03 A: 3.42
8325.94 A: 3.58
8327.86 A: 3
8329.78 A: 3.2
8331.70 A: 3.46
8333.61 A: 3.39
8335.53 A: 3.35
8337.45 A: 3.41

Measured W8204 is 2.5 A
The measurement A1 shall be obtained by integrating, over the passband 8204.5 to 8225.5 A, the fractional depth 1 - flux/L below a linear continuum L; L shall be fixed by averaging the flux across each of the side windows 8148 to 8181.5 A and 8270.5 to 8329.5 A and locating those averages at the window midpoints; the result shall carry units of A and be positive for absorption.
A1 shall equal 1.23 A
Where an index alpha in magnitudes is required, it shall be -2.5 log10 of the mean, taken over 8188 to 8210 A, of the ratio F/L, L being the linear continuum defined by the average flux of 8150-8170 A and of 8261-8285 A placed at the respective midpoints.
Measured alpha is 0.04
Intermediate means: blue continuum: 3.2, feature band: 3.13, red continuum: 3.34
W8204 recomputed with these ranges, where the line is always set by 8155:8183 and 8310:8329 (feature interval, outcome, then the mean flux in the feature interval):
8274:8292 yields -0.8 A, 3.39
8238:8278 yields -1.0 A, 3.33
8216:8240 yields 0.2 A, 3.22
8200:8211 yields 0.4 A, 3.14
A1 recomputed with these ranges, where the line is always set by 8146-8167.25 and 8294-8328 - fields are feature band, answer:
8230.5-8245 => -0.42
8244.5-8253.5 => 0.13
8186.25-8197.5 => 0.61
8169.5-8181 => -0.59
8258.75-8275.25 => -0.66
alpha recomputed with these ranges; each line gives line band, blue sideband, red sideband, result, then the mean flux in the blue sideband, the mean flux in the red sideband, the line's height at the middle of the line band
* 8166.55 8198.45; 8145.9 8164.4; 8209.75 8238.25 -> 0.00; 3.28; 3.16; 3.23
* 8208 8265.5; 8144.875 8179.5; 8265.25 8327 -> 0.01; 3.29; 3.29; 3.29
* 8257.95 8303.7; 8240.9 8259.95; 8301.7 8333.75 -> -0.01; 3.32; 3.25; 3.29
